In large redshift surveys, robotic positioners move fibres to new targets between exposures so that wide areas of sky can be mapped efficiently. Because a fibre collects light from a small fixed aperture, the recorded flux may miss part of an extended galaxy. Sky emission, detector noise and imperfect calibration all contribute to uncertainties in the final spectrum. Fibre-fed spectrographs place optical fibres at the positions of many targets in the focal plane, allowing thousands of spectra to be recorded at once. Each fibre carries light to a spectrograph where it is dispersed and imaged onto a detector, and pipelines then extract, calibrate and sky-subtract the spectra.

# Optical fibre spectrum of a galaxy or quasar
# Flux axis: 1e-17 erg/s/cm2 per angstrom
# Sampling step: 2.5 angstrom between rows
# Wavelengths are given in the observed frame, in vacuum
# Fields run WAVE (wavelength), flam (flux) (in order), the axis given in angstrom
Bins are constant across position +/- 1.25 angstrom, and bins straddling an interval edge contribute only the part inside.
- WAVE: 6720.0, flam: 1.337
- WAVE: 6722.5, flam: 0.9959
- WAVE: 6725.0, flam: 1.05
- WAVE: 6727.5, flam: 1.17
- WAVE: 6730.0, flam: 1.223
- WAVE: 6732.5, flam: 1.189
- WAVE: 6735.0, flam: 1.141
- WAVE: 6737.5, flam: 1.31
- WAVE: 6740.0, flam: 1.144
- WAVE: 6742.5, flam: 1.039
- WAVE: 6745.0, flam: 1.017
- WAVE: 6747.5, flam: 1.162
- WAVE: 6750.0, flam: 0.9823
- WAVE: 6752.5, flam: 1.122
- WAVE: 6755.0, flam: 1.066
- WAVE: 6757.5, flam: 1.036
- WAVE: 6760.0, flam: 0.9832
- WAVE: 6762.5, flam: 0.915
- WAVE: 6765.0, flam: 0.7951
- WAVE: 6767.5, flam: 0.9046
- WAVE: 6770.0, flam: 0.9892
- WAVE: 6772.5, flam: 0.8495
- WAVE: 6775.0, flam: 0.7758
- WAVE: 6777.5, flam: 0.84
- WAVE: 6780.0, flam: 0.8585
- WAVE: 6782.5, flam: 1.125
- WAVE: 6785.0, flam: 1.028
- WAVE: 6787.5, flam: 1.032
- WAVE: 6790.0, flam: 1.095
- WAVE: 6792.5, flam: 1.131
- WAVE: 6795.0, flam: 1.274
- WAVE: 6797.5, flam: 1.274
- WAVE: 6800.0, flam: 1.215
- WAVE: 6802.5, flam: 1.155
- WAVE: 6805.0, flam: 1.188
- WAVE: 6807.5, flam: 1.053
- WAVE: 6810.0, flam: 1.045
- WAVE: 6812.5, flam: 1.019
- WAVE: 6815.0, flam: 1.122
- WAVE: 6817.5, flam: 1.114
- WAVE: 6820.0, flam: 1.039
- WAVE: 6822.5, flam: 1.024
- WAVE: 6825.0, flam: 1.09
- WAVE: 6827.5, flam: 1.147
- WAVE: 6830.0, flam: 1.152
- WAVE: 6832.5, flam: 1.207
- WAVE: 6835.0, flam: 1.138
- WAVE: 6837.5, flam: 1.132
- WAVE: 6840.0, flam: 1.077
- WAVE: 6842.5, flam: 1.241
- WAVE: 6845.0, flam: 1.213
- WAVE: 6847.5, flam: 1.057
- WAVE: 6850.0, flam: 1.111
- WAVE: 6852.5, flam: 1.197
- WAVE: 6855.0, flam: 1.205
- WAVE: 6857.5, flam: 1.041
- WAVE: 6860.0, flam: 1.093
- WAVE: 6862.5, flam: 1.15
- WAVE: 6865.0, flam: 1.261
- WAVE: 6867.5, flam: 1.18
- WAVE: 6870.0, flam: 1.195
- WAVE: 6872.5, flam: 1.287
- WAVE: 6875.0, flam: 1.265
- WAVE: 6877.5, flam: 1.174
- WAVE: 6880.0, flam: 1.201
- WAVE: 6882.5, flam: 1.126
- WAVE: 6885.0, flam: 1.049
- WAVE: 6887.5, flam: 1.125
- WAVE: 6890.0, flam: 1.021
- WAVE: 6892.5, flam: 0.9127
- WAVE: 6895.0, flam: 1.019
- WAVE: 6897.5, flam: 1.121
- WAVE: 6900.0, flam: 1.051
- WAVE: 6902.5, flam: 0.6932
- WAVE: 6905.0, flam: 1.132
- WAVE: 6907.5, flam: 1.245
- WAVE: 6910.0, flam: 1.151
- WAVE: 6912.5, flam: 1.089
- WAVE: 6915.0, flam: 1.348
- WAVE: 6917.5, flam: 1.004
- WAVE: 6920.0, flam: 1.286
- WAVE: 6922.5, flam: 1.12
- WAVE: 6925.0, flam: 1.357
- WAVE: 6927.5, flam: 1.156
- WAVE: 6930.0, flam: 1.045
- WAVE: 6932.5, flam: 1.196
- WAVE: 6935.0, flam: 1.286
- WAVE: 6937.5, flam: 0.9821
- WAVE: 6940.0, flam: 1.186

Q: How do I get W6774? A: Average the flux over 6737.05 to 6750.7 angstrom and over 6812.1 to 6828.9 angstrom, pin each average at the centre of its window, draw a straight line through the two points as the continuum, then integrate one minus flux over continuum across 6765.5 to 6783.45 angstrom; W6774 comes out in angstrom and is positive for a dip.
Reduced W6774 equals 3.2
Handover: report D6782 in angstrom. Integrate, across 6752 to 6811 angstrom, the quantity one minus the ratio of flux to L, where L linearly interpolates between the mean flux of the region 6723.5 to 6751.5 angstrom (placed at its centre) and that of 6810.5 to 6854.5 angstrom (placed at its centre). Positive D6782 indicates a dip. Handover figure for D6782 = 5.01 angstrom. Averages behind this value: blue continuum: 1.13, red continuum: 1.12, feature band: 1.03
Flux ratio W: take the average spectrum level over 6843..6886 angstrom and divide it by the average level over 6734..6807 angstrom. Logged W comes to 1.1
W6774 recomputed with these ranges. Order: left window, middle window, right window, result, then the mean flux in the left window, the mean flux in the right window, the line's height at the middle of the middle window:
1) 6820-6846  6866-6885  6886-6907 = -2.46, 1.14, 1.02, 1.06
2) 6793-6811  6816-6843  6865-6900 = 0.87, 1.17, 1.13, 1.16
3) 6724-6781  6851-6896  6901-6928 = -1.10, 1.03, 1.14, 1.11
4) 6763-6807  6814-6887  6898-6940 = -4.48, 1.03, 1.14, 1.08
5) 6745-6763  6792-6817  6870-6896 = -1.72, 1.04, 1.12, 1.07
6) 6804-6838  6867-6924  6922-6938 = 1.46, 1.1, 1.17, 1.15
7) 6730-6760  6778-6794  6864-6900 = 1.12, 1.11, 1.13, 1.12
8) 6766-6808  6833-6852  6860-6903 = -1.01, 1.04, 1.11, 1.09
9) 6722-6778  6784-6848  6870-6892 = -2.03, 1.03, 1.15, 1.09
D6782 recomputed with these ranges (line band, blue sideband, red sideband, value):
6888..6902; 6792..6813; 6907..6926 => 2.1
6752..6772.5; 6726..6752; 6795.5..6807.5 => 3.4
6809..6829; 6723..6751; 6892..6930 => 0.8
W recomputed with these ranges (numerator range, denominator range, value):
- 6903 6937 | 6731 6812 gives 1.11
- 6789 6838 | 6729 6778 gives 1.10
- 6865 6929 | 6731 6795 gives 1.10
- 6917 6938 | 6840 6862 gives 1.03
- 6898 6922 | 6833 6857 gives 0.97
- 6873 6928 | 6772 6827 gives 1.05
